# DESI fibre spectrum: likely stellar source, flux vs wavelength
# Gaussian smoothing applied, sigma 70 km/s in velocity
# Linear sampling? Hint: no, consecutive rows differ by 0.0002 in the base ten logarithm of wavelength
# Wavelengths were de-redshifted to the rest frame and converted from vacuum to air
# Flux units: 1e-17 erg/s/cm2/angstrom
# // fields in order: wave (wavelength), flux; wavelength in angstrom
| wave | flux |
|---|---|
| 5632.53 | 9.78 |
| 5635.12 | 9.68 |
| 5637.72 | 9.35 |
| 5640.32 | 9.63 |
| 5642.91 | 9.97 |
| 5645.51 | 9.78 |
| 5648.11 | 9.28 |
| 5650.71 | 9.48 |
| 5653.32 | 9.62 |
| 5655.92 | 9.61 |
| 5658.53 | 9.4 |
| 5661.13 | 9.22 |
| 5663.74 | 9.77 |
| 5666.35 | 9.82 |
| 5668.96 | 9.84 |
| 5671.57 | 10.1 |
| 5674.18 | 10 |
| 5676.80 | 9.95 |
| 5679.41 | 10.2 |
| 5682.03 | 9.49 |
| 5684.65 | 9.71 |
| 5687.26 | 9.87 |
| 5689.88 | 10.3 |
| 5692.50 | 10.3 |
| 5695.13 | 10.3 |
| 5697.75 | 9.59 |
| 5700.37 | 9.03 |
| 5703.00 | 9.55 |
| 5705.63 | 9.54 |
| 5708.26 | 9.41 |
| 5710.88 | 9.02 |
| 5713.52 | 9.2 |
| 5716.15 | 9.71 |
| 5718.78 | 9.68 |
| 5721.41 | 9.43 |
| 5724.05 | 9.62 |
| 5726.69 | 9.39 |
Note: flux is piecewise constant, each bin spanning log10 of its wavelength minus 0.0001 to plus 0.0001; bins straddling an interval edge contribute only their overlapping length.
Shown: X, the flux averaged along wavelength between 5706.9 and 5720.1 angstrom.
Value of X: 9.41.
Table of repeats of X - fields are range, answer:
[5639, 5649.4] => 9.67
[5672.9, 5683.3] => 9.91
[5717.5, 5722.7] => 9.56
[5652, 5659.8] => 9.53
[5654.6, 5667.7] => 9.57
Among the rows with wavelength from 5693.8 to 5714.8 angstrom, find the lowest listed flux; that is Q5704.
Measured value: 9.02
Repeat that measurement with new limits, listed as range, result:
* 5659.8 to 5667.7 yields 9.22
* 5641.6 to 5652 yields 9.28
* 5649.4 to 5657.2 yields 9.48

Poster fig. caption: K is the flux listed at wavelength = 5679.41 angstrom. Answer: 10.2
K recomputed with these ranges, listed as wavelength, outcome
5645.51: 9.78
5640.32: 9.63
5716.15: 9.71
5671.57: 10.1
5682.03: 9.49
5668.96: 9.84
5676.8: 9.95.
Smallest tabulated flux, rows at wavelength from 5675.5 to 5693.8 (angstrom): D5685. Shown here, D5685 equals 9.49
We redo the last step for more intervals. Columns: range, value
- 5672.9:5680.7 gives 9.95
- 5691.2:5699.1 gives 9.59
